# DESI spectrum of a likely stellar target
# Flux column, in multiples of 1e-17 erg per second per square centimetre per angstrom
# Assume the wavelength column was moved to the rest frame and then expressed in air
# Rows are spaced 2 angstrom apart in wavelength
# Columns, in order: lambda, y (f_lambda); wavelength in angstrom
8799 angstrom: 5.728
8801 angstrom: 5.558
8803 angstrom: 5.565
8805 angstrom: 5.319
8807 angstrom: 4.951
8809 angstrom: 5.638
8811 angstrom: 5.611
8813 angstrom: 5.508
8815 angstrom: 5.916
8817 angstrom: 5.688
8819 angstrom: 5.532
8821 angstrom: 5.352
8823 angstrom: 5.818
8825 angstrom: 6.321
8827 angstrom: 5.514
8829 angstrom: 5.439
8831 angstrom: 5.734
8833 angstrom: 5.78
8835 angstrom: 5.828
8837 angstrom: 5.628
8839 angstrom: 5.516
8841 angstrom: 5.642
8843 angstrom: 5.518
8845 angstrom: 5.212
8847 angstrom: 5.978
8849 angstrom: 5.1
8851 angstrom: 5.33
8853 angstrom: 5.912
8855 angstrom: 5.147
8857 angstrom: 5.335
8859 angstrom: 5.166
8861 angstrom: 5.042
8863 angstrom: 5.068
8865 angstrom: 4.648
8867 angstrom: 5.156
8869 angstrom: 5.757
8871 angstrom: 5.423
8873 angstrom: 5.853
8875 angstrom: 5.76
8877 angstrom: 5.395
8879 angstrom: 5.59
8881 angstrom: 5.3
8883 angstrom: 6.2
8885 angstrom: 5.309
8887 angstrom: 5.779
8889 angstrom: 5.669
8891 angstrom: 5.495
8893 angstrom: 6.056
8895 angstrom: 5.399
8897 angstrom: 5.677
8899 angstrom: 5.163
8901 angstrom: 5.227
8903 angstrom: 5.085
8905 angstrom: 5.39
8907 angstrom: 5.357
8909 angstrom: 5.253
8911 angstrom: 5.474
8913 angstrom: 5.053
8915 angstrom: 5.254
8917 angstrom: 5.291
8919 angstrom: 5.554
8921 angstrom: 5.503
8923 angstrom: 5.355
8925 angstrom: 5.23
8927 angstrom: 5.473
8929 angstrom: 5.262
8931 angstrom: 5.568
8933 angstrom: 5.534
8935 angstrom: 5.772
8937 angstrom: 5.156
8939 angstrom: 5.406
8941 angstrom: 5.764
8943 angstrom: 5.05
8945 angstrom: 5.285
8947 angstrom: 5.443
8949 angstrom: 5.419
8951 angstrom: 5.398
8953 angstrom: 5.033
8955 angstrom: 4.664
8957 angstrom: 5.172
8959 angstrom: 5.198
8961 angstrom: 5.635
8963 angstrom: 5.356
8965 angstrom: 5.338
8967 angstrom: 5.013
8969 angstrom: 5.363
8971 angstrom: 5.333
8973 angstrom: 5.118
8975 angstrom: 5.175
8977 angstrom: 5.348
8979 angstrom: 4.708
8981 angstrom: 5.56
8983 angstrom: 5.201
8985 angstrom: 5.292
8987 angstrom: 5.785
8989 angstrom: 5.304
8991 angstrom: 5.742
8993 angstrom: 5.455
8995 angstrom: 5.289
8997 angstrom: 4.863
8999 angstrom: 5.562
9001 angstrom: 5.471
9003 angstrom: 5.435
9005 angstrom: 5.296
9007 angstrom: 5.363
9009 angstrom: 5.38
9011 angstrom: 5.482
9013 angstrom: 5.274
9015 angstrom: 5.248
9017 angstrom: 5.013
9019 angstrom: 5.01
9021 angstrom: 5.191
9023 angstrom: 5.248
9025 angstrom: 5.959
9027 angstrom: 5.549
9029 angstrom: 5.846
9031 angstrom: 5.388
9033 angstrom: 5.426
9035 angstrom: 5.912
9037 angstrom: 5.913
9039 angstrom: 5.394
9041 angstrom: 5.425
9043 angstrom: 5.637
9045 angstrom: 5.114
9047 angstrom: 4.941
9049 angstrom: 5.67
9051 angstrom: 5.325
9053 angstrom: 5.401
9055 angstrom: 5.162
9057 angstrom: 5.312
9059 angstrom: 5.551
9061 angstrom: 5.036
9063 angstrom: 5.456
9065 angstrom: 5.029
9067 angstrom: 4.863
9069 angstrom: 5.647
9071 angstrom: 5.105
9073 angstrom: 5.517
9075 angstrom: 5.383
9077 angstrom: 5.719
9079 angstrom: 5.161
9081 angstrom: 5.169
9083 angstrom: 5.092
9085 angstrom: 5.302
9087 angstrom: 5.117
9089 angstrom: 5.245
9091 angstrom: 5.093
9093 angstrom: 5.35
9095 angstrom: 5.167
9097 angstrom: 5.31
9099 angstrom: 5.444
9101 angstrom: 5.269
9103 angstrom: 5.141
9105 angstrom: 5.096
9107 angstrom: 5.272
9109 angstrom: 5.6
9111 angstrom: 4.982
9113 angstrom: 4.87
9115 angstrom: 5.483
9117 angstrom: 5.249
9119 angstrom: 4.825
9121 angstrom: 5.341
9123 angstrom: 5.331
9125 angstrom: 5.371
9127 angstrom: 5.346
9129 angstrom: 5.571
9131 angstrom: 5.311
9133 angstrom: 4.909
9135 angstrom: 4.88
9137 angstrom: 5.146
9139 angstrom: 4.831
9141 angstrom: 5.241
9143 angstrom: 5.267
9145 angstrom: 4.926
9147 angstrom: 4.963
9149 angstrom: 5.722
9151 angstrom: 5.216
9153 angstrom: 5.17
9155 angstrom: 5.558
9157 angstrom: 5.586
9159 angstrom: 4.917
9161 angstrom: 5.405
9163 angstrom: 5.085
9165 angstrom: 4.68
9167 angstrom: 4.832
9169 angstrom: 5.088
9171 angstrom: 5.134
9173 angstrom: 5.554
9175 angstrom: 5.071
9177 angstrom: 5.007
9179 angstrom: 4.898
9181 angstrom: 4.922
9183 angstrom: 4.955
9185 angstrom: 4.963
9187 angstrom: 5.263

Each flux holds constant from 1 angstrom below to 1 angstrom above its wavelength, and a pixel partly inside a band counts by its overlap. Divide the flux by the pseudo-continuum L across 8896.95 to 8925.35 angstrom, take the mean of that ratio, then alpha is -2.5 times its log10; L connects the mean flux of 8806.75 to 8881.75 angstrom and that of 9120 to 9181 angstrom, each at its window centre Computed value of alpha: 0.02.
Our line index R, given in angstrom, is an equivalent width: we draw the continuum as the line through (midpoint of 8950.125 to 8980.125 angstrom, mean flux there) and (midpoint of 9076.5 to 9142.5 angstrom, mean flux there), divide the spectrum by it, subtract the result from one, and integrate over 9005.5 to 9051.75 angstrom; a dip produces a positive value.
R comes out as -2.0 angstrom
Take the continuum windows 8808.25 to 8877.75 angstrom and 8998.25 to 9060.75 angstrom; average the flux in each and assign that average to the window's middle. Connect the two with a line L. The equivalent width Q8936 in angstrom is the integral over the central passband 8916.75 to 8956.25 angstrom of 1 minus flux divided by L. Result 0.78 angstrom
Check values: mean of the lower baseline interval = 5.52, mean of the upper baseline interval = 5.41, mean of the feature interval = 5.36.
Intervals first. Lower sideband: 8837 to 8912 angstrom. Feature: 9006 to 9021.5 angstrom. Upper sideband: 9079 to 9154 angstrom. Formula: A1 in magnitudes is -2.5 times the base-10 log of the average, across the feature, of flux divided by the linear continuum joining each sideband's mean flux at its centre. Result 0.01 mag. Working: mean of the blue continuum 5.45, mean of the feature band 5.25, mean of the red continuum 5.21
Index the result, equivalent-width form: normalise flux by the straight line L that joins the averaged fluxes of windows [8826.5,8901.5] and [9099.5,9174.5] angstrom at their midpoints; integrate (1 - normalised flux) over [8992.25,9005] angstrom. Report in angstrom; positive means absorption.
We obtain 0.0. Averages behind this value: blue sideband 5.49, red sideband 5.19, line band 5.34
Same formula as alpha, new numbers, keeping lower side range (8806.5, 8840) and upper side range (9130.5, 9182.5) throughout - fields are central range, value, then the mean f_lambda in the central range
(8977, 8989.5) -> 0.02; 5.31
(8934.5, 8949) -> 0.01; 5.4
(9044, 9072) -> 0.00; 5.26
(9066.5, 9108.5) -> -0.01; 5.27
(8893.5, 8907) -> 0.03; 5.35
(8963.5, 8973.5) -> 0.04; 5.24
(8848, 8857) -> 0.05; 5.37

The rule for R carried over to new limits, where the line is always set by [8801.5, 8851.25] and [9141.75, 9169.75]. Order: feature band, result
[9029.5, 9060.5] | -0.74 angstrom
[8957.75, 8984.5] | 0.72 angstrom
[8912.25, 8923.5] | 0.26 angstrom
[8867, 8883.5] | -0.28 angstrom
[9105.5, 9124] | 0.04 angstrom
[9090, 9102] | -0.06 angstrom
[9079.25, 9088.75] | 0.16 angstrom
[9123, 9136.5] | -0.08 angstrom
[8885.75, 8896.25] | -0.32 angstrom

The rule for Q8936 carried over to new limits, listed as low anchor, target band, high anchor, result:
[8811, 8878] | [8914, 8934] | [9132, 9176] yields 0.1 angstrom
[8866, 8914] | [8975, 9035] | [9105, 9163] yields -0.1 angstrom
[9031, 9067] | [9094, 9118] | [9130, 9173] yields 0.0 angstrom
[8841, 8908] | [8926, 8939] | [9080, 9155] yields -0.2 angstrom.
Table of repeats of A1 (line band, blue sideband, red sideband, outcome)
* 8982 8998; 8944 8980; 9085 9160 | -0.03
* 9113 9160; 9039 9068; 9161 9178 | -0.02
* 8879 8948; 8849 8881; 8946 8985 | -0.03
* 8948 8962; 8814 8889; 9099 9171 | 0.04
